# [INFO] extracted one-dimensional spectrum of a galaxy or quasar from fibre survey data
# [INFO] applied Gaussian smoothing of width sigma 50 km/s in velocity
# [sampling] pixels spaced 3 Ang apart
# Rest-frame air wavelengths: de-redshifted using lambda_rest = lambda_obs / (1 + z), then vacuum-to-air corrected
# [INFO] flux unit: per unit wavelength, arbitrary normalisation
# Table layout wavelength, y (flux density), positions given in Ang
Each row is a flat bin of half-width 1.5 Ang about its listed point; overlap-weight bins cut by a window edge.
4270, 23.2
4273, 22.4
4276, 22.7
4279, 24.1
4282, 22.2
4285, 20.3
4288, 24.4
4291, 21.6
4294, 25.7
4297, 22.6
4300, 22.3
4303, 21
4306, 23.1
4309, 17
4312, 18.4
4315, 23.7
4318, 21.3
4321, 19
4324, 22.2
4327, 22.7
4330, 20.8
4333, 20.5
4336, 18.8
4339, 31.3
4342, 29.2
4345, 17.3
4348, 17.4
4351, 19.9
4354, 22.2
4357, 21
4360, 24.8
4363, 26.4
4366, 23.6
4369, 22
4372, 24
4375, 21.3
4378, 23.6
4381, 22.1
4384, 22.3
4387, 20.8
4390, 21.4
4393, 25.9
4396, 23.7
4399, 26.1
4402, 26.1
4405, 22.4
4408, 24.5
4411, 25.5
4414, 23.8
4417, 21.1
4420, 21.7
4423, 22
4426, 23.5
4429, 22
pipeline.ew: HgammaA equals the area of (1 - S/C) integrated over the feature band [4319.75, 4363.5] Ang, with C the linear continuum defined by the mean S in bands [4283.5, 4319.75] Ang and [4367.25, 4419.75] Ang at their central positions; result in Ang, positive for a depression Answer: 0.5 Ang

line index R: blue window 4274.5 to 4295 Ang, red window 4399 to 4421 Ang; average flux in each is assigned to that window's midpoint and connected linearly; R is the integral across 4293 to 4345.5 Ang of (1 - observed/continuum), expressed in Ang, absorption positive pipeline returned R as 2.4 Ang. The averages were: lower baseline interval 22.9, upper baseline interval 23.8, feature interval 22.1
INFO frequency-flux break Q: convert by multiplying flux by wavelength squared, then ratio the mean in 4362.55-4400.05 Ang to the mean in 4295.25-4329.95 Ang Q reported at 1.1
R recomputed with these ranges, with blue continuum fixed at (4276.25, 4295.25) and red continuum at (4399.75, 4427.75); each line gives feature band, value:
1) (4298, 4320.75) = 2.1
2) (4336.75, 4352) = 0.2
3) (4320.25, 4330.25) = 0.8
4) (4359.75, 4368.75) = -0.5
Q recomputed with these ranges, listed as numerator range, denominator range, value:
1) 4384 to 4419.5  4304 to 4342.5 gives 1.12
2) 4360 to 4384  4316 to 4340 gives 1.09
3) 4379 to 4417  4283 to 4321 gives 1.14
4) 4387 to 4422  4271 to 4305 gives 1.10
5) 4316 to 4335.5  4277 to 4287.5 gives 0.96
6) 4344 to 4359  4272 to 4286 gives 0.91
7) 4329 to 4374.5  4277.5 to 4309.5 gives 1.04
